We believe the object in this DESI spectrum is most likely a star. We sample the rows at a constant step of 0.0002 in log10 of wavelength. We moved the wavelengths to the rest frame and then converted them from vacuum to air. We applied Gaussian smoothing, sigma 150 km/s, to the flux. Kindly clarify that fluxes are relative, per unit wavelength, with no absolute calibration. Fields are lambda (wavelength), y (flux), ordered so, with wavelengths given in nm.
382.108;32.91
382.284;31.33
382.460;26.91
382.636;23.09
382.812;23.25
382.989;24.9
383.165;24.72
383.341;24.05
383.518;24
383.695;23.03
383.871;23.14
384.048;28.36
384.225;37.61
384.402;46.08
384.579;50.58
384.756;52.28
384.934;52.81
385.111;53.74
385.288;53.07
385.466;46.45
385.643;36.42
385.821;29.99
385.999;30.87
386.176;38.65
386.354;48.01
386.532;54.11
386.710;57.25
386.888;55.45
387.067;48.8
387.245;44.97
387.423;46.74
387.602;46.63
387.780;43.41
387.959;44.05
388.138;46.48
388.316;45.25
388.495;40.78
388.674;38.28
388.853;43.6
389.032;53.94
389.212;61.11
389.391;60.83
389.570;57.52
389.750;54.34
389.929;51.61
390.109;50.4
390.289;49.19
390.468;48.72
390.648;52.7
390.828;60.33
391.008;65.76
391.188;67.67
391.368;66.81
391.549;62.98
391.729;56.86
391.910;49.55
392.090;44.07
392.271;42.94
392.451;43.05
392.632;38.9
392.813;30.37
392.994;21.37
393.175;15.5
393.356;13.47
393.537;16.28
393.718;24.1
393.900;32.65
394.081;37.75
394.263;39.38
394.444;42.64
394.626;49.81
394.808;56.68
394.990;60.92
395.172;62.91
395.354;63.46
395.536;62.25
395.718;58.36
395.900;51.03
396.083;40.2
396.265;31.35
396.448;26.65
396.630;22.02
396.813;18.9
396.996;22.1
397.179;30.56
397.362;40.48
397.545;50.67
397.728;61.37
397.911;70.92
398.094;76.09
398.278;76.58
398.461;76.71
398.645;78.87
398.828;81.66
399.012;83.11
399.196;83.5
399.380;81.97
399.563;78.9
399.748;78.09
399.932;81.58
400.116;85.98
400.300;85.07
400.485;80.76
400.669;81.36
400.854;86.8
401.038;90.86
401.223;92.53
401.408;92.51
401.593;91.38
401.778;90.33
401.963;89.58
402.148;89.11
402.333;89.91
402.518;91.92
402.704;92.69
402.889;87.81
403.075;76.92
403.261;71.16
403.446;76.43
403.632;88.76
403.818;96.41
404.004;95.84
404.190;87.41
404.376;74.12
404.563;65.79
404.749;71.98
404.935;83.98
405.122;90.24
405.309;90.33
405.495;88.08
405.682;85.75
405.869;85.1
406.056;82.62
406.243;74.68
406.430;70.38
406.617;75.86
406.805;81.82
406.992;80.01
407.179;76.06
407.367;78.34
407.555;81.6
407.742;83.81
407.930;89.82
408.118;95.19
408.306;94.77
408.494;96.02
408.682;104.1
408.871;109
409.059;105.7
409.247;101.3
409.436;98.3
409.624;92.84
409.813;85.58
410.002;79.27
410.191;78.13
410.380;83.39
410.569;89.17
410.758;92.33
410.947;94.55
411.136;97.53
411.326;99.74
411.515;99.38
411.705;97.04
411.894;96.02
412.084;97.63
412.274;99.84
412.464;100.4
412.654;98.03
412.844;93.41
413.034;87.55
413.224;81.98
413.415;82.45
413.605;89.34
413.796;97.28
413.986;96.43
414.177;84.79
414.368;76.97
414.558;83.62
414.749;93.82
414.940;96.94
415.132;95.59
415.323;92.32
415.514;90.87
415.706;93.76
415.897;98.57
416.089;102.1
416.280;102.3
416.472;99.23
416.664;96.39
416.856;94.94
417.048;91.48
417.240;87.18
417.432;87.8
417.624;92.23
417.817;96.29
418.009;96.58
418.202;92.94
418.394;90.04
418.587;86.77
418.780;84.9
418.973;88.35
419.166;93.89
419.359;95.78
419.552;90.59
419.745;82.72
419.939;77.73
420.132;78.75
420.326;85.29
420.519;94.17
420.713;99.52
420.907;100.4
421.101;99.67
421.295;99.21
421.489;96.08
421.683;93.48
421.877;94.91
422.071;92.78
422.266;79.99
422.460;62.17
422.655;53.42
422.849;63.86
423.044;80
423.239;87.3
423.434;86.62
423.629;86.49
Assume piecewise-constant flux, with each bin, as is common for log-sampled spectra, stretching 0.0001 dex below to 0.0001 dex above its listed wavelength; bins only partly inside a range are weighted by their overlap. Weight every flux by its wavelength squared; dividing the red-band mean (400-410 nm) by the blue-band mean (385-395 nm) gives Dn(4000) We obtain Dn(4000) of 2.05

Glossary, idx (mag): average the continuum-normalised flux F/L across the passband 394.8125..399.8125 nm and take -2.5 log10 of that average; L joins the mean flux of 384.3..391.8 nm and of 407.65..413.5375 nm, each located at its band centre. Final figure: 0.18 mag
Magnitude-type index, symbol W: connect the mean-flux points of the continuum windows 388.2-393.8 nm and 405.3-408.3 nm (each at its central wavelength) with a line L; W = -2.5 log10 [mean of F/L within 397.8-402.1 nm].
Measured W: -0.24 mag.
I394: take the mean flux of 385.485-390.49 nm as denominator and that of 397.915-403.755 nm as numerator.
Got 1.8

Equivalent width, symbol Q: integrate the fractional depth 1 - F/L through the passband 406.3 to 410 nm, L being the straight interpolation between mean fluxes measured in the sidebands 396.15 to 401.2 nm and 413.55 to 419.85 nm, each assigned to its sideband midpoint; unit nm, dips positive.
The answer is -0.44 nm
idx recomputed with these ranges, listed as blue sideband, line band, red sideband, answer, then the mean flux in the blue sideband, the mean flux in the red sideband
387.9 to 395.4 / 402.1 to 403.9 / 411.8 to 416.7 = -0.222 mag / 46.7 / 93.3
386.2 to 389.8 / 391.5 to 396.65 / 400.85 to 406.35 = 0.463 mag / 49.3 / 85.6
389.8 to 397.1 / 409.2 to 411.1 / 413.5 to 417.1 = -0.097 mag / 43.8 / 93.5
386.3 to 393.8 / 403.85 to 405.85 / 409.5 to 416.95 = -0.106 mag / 46.8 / 92.6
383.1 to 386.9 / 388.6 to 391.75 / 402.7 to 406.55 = -0.086 mag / 40.3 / 82.4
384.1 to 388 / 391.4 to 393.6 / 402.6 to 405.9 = 0.496 mag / 46.1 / 83.8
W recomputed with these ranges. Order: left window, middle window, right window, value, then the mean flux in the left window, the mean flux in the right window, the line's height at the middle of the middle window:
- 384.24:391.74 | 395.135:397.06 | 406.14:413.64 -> 0.48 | 50.2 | 90.3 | 65.1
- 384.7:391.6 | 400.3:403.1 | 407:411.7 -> -0.15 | 50.2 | 91.8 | 76.8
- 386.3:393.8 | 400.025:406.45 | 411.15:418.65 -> -0.19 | 46.8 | 93.4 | 71.5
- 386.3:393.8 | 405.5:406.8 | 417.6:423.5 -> -0.17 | 46.8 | 87.6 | 68.3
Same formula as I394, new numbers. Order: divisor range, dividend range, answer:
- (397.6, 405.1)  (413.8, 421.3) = 1.11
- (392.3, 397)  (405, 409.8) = 2.32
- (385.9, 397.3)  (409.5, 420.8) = 2.03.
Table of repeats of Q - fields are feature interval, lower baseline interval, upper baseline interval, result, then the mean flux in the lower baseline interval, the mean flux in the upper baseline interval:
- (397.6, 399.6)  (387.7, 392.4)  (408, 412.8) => -0.18 nm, 52.2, 95.4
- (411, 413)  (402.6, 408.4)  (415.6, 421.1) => -0.22 nm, 83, 92.3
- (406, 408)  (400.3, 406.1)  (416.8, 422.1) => 0.18 nm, 85.8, 91.6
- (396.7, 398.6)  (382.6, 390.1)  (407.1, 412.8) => 0.41 nm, 42.9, 93.2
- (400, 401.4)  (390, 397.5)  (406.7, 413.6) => -0.50 nm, 43.2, 91.7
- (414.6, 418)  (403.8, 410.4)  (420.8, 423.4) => -0.36 nm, 86.4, 85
